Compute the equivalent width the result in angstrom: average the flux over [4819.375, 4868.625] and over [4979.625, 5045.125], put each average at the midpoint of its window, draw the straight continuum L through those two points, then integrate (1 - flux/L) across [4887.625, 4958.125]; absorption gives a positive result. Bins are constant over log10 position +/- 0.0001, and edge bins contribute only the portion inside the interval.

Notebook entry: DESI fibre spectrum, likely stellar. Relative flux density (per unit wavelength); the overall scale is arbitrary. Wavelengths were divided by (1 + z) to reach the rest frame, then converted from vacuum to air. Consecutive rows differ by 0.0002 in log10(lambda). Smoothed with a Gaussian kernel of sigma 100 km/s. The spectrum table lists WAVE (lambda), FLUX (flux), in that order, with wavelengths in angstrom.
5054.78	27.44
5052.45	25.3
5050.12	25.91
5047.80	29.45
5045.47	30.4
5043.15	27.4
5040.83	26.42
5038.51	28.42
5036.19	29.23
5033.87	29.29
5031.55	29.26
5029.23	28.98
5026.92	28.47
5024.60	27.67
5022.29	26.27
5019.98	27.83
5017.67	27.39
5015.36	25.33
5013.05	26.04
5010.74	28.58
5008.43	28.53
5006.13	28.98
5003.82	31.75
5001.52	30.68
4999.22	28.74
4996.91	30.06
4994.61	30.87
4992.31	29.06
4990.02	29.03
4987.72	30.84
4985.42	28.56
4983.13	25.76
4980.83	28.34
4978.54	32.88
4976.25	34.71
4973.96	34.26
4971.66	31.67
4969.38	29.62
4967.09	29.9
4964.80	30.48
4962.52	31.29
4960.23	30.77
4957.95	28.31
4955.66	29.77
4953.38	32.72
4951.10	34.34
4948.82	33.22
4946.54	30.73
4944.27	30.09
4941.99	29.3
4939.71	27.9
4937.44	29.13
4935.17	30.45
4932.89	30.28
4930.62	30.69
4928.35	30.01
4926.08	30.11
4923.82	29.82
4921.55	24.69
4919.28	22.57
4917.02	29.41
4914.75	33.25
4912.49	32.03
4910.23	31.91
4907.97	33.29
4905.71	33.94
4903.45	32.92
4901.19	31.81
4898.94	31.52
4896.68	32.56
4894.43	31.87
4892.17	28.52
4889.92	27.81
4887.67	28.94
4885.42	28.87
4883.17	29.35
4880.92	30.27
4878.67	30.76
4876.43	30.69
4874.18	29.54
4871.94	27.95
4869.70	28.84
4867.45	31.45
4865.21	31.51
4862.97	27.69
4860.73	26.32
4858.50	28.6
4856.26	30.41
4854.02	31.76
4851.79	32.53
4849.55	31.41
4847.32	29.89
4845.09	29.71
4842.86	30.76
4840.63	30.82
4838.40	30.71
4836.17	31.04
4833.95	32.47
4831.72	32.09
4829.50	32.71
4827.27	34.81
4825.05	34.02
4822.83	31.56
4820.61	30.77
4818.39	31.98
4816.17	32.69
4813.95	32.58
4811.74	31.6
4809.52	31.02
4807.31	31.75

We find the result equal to -1.5 angstrom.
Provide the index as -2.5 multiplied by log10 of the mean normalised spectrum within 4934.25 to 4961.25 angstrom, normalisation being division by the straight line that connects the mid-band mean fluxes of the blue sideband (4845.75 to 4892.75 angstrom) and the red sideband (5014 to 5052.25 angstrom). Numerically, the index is -0.06 mag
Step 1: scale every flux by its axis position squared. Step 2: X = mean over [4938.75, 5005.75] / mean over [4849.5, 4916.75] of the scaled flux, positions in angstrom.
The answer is 1.0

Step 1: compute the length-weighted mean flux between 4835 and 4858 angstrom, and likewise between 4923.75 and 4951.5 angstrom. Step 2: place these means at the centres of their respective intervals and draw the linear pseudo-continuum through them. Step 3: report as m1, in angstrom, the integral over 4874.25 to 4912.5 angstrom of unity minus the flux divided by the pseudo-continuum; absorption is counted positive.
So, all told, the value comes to -0.4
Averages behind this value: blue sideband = 30.8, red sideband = 30.4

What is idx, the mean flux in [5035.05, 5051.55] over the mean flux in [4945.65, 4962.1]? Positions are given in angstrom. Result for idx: 0.90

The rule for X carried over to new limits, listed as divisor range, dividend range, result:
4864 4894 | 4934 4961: 1.06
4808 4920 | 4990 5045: 0.98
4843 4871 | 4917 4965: 1.03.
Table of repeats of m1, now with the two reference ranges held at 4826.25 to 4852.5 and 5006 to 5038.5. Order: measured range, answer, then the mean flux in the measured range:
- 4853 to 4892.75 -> 1.9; 29.4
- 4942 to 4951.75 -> -0.7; 31.7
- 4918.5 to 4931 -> 0.8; 28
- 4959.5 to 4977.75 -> -1.6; 31.6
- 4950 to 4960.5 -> -0.7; 31.2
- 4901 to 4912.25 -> -1.0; 32.8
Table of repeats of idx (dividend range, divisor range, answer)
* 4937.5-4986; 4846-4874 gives 1.03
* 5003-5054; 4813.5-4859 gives 0.89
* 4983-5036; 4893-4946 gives 0.94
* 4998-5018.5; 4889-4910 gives 0.90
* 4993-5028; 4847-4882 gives 0.95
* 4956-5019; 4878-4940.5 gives 0.98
